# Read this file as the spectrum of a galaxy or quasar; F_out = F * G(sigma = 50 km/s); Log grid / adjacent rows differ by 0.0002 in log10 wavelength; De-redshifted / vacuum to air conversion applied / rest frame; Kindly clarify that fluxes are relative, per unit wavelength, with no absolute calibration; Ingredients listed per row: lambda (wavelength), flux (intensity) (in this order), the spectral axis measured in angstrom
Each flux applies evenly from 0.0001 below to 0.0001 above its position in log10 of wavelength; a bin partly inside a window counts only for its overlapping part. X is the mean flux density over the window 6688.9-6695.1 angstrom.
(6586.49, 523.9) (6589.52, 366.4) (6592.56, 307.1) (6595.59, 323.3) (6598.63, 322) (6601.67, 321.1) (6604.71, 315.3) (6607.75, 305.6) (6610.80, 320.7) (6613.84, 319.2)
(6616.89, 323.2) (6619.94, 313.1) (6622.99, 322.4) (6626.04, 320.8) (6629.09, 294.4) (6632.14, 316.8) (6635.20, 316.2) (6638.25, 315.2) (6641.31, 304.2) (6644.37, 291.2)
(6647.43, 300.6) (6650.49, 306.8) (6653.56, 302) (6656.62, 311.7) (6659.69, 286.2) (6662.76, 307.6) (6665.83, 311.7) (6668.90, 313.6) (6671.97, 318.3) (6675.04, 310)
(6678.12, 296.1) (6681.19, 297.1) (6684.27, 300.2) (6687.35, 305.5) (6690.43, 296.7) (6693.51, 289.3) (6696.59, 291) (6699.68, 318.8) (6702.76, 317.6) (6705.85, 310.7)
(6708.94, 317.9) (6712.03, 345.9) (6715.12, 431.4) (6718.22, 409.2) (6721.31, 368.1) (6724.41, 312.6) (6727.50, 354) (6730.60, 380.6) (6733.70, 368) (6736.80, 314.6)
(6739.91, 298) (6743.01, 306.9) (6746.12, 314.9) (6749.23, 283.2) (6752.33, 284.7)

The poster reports 293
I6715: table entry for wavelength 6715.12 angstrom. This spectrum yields 431.4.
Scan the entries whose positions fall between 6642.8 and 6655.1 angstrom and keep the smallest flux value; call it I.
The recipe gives 291.2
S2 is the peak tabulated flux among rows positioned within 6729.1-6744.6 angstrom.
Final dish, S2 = 380.6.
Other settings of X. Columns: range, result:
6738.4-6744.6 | 303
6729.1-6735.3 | 374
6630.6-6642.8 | 313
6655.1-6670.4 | 306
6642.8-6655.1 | 300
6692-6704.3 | 304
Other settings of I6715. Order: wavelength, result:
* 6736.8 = 314.6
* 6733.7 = 368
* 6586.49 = 523.9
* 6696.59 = 291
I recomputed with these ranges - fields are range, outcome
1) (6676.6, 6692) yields 296.1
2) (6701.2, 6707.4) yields 310.7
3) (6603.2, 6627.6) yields 305.6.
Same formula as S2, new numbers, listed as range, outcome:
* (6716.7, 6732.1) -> 409.2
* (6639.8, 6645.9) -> 304.2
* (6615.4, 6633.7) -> 323.2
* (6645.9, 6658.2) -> 311.7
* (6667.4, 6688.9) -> 318.3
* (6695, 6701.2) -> 318.8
